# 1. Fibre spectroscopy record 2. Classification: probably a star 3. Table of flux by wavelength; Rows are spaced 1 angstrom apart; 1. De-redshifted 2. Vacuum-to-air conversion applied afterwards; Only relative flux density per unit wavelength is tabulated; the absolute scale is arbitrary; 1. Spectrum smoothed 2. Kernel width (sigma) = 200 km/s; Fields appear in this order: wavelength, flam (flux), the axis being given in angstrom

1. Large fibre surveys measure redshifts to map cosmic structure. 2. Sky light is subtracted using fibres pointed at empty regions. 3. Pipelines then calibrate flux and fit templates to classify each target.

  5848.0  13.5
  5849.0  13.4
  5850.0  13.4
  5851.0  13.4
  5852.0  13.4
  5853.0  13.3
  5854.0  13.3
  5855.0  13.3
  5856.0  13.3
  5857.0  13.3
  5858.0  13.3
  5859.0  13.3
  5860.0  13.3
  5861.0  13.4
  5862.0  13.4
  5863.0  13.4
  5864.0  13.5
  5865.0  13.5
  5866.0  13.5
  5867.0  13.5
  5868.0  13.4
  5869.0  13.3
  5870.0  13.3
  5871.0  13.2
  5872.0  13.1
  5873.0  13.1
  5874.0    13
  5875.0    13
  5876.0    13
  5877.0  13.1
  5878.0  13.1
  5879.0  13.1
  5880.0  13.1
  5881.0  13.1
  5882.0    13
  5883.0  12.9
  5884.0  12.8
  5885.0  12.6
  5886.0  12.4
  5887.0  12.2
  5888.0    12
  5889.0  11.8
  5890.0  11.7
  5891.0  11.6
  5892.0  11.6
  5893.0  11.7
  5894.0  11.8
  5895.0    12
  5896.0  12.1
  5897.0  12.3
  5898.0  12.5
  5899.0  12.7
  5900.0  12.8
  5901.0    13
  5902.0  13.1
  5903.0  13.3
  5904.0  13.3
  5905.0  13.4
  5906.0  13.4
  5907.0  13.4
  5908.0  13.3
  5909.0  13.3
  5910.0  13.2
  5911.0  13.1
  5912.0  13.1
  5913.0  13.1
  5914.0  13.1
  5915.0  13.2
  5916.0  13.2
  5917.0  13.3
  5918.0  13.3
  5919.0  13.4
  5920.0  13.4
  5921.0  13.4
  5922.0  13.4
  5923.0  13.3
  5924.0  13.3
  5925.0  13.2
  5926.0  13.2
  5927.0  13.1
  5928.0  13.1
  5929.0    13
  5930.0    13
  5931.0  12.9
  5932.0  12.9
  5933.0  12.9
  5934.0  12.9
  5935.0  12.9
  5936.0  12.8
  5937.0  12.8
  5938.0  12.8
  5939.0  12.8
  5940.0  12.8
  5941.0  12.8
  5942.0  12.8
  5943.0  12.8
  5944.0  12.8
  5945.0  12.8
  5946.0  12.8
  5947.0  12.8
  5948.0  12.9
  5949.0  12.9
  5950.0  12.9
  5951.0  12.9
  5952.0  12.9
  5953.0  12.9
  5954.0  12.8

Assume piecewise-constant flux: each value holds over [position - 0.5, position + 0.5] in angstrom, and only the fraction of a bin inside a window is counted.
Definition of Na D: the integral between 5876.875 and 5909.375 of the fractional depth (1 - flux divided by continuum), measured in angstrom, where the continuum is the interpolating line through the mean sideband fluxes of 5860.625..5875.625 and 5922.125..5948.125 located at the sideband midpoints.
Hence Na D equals 1.3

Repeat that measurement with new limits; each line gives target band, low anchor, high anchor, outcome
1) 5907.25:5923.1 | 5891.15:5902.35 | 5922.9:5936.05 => -0.68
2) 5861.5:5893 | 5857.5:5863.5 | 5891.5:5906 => 0.37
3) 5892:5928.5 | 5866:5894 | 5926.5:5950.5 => -0.57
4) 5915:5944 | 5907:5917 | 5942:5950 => -0.10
